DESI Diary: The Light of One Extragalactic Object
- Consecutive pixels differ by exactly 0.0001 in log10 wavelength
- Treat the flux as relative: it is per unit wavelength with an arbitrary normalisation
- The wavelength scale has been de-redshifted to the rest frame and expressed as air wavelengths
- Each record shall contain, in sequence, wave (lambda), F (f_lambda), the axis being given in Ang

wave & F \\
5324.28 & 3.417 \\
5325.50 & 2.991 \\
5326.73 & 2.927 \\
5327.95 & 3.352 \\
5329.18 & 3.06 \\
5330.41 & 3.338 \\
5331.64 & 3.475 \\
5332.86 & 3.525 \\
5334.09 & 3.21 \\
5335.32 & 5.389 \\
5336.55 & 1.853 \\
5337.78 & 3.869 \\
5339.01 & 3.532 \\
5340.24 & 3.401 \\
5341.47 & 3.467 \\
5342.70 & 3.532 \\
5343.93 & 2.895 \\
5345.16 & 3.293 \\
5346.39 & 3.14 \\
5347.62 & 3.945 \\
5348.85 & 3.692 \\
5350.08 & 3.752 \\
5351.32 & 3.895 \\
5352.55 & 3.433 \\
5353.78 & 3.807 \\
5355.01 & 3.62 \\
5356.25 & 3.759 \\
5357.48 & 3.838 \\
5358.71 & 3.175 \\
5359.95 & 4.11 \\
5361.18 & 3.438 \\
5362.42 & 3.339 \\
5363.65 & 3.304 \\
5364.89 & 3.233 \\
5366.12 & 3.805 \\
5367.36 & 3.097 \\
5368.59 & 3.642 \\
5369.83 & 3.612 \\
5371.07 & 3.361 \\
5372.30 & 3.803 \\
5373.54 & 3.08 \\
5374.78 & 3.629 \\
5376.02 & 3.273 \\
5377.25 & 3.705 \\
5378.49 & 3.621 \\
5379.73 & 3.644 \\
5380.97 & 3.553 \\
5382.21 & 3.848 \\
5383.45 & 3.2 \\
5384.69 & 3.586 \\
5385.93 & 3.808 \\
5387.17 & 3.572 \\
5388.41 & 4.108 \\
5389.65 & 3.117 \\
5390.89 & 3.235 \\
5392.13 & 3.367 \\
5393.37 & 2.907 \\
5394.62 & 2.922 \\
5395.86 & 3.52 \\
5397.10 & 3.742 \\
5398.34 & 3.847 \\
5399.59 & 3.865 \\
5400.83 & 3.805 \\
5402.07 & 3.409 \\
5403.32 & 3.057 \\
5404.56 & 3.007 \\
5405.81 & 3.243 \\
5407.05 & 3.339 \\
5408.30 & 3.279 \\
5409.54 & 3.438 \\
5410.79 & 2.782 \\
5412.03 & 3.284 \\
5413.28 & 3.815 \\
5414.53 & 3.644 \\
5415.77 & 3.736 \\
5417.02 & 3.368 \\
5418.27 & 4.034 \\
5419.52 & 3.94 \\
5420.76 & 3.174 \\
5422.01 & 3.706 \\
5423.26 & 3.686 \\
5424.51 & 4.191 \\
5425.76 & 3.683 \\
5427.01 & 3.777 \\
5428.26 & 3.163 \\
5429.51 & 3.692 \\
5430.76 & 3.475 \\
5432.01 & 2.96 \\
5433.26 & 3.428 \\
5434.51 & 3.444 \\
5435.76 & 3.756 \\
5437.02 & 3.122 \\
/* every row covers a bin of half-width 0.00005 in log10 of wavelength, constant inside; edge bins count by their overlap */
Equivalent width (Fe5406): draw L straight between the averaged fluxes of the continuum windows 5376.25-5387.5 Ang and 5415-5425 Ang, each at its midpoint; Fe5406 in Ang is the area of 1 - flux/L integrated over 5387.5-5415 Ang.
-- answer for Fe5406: 2.0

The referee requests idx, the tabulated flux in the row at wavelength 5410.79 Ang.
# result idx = 2.782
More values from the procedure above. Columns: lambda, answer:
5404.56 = 3.007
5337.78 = 3.869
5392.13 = 3.367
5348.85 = 3.692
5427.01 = 3.777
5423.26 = 3.686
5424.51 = 4.191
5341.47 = 3.467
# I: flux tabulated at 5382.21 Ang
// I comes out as 3.848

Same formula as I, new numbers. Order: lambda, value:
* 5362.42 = 3.339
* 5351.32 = 3.895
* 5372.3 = 3.803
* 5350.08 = 3.752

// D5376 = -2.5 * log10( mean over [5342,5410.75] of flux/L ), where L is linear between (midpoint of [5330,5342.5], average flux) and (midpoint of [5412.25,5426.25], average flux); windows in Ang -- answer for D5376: 0.04 mag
